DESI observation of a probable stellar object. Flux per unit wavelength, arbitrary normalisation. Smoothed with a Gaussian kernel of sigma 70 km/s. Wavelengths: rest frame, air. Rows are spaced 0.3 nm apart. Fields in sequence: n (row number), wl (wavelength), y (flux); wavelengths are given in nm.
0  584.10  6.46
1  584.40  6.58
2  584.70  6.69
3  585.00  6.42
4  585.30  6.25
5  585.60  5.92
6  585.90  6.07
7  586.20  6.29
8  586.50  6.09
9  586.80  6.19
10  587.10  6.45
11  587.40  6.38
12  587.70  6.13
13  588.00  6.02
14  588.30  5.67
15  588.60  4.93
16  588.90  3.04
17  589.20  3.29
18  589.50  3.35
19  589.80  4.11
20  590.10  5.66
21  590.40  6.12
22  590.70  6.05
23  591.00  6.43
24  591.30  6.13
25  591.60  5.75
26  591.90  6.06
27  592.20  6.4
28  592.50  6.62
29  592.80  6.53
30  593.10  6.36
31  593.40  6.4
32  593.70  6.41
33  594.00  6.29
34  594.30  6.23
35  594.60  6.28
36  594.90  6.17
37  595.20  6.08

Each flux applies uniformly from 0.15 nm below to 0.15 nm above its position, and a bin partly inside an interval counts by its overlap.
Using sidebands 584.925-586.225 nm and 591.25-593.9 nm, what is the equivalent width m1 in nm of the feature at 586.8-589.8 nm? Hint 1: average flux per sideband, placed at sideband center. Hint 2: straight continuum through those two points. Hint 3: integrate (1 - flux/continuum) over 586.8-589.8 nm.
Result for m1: 0.57 nm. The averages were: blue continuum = 6.17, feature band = 5.04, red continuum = 6.3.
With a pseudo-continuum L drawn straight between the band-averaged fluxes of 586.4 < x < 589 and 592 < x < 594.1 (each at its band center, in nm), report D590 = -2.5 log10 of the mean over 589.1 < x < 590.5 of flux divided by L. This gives 0.31 mag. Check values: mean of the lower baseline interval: 5.7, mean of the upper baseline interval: 6.42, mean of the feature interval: 4.49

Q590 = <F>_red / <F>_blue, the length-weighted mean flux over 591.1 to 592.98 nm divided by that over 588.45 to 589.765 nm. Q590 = 1.69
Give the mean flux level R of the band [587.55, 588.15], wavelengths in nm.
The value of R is 6.08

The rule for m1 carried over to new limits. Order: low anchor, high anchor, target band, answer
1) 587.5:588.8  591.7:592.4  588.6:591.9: 0.51 nm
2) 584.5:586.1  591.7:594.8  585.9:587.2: 0.01 nm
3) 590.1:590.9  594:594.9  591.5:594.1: -0.07 nm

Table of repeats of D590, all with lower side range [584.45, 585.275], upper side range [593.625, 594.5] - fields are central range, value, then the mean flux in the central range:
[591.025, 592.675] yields 0.02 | 6.22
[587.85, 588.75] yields 0.16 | 5.54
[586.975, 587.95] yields 0.03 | 6.29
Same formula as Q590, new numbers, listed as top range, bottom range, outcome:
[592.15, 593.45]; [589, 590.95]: 1.35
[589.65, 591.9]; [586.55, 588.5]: 0.95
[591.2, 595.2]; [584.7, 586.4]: 1.01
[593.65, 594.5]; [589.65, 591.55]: 1.10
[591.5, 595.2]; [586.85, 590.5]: 1.23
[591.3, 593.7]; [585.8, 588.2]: 1.02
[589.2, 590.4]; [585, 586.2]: 0.72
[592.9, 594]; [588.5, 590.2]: 1.60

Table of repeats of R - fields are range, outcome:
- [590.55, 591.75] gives 6.09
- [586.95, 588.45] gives 6.13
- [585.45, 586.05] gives 6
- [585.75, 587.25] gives 6.22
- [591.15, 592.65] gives 6.19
